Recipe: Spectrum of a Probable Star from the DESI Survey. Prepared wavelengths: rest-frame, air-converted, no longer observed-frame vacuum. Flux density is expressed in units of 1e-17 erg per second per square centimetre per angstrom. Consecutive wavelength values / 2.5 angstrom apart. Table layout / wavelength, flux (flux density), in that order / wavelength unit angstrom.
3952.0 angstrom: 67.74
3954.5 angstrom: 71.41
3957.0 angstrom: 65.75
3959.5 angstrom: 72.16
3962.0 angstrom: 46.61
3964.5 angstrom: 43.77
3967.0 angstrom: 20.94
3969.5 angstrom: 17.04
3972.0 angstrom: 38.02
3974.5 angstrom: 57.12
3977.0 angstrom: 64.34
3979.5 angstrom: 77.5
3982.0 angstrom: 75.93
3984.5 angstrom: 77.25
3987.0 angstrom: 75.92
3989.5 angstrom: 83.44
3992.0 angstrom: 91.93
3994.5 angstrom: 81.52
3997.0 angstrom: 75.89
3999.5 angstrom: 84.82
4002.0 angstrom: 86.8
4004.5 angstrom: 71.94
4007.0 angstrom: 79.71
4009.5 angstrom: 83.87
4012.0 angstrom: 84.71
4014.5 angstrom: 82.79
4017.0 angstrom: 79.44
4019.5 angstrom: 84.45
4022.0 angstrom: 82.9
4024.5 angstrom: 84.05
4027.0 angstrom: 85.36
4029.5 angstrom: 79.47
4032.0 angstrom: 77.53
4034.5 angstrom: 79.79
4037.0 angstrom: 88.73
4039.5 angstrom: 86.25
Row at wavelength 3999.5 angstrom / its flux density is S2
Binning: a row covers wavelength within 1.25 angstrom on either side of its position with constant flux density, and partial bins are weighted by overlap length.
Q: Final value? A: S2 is 84.82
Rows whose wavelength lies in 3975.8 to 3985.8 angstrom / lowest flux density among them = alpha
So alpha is 64.34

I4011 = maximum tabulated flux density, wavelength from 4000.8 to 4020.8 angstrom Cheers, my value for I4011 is 86.8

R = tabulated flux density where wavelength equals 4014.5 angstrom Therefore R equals 82.79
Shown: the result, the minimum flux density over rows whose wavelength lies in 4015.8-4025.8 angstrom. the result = 79.44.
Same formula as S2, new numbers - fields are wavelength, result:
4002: 86.8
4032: 77.53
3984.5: 77.25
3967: 20.94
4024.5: 84.05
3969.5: 17.04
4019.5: 84.45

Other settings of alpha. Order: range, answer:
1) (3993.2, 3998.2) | 75.89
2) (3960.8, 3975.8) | 17.04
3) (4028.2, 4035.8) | 77.53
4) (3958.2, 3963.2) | 46.61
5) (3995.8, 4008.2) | 71.94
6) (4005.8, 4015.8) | 79.71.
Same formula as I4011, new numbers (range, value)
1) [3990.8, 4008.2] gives 91.93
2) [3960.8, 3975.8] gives 57.12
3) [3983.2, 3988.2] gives 77.25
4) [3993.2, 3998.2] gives 81.52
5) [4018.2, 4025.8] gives 84.45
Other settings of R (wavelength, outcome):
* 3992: 91.93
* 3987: 75.92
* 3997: 75.89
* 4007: 79.71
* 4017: 79.44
